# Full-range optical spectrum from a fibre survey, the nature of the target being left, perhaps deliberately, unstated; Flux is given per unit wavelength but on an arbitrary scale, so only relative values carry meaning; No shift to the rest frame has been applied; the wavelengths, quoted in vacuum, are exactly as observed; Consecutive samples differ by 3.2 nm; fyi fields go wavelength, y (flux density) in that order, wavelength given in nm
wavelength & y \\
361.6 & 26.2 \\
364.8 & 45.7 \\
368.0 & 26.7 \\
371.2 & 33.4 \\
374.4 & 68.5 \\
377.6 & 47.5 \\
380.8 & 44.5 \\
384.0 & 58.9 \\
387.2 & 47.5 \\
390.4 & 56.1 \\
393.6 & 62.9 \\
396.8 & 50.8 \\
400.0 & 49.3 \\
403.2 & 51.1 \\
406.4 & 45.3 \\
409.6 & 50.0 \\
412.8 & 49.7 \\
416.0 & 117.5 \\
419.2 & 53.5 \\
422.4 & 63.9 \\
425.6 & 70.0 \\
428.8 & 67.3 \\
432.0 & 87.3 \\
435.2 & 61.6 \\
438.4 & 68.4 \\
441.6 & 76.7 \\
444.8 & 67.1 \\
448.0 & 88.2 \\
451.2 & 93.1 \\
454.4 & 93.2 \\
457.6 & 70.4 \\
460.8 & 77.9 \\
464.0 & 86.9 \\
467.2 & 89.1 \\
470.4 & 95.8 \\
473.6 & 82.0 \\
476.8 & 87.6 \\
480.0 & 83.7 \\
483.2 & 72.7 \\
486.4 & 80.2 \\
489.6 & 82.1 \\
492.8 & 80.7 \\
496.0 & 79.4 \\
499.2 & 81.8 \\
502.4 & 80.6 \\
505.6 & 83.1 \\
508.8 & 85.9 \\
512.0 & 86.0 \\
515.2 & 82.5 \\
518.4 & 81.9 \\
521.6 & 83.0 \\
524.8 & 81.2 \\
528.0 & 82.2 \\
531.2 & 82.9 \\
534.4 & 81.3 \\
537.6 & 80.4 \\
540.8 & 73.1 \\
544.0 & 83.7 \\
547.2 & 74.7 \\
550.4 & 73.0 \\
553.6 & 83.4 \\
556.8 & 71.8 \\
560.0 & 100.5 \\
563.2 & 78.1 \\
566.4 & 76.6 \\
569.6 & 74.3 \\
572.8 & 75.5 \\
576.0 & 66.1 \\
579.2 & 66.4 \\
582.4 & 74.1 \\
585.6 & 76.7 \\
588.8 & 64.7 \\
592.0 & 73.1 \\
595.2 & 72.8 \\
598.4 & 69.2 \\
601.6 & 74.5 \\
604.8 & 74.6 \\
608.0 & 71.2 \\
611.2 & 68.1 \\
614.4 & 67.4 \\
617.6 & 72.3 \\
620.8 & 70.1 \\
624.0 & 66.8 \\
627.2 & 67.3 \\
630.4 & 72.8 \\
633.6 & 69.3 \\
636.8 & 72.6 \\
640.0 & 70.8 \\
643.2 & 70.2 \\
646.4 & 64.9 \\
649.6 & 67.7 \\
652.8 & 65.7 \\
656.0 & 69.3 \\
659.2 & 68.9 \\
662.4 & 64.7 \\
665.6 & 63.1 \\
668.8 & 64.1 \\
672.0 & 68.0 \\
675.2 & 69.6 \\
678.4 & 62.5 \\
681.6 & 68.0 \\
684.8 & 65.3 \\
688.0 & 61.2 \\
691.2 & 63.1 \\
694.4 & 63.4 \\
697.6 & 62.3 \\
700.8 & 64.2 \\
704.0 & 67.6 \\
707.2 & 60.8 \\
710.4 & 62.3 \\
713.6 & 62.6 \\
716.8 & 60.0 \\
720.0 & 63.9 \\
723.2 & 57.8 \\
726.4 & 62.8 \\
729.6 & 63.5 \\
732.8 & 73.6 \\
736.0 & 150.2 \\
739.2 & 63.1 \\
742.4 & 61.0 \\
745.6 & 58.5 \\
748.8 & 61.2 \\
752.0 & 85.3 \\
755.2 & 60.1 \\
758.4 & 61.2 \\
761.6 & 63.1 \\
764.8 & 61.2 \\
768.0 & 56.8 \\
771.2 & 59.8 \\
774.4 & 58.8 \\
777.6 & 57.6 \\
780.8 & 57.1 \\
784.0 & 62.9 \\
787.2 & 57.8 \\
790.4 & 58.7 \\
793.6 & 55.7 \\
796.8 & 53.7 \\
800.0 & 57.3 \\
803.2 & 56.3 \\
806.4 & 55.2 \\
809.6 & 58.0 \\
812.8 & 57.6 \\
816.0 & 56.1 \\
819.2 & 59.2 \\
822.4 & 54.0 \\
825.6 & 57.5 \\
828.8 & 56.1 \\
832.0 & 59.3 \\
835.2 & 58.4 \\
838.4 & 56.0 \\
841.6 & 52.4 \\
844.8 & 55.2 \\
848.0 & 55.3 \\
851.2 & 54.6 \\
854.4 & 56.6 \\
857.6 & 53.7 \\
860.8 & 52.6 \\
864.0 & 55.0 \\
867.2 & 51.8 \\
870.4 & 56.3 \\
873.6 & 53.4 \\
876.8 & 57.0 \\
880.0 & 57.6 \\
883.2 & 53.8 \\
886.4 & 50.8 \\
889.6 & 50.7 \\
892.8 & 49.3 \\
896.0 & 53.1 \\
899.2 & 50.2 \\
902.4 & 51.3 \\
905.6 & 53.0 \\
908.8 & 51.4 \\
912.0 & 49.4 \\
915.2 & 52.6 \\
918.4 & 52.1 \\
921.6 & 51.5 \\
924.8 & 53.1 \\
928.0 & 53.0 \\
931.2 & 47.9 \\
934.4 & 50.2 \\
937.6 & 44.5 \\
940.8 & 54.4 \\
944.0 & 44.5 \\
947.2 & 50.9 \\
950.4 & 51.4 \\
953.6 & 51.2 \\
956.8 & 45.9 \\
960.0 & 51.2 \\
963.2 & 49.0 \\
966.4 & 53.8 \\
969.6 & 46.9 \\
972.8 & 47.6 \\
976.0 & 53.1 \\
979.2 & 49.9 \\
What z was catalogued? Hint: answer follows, 0.119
